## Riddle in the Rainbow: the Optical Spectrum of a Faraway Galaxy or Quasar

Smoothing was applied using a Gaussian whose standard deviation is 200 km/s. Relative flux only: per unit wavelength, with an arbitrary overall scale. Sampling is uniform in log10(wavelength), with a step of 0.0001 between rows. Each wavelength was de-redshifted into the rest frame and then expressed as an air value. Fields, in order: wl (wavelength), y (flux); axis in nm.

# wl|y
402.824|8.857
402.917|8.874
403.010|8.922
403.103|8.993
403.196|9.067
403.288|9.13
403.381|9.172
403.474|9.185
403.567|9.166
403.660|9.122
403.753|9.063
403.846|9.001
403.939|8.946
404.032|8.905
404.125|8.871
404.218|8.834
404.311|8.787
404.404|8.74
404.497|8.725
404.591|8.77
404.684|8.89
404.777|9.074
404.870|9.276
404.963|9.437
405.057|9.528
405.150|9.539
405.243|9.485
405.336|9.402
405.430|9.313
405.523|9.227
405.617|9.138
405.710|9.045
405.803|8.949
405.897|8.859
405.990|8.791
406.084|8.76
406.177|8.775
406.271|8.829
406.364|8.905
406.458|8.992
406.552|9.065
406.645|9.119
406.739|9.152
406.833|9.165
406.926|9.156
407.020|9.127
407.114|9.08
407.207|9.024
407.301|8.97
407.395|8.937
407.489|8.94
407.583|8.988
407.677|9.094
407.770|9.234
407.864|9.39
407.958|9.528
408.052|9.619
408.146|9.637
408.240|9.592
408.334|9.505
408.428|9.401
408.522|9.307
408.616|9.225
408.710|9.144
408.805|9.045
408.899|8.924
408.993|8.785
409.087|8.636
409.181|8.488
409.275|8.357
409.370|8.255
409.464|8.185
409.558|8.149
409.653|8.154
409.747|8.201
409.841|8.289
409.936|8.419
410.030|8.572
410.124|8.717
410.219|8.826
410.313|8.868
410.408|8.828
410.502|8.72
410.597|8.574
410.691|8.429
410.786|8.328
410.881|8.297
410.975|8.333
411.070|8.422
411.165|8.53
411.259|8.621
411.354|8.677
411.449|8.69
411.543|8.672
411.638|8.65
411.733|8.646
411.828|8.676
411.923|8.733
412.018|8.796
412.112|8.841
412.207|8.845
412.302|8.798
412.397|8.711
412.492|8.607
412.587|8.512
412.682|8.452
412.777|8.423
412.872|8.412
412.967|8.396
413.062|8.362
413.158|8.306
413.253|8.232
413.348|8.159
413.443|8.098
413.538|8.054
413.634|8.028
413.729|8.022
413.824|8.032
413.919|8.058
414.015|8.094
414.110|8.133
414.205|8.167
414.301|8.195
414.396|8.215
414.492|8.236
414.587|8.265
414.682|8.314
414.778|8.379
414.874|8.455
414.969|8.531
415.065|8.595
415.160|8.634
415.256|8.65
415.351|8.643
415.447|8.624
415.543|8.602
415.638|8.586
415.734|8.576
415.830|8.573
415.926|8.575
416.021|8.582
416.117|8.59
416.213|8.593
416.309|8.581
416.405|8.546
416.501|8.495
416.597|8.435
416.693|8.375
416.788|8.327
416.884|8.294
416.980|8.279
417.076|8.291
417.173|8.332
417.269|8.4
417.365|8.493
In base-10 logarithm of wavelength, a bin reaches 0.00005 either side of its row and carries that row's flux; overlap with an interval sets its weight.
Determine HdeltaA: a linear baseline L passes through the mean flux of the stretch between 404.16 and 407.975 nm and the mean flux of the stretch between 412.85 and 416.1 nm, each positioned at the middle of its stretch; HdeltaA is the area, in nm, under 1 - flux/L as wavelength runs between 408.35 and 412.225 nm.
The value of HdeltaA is 0.03 nm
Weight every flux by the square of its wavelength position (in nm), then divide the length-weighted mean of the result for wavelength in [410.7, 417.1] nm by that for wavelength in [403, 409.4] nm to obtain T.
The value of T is 0.97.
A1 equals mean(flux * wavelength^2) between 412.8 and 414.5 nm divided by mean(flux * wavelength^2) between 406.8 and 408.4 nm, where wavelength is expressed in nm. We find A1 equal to 0.9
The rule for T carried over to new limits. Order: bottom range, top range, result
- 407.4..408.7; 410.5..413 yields 0.94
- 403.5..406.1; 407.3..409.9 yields 1.00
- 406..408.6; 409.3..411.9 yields 0.94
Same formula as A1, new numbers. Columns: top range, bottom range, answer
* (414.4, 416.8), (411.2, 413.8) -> 1.02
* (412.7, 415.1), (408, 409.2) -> 0.92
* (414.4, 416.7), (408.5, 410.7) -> 1.02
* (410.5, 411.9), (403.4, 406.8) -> 0.97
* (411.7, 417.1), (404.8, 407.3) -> 0.96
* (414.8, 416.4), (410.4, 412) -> 1.02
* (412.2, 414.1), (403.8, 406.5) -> 0.96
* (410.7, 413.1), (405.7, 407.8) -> 0.98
